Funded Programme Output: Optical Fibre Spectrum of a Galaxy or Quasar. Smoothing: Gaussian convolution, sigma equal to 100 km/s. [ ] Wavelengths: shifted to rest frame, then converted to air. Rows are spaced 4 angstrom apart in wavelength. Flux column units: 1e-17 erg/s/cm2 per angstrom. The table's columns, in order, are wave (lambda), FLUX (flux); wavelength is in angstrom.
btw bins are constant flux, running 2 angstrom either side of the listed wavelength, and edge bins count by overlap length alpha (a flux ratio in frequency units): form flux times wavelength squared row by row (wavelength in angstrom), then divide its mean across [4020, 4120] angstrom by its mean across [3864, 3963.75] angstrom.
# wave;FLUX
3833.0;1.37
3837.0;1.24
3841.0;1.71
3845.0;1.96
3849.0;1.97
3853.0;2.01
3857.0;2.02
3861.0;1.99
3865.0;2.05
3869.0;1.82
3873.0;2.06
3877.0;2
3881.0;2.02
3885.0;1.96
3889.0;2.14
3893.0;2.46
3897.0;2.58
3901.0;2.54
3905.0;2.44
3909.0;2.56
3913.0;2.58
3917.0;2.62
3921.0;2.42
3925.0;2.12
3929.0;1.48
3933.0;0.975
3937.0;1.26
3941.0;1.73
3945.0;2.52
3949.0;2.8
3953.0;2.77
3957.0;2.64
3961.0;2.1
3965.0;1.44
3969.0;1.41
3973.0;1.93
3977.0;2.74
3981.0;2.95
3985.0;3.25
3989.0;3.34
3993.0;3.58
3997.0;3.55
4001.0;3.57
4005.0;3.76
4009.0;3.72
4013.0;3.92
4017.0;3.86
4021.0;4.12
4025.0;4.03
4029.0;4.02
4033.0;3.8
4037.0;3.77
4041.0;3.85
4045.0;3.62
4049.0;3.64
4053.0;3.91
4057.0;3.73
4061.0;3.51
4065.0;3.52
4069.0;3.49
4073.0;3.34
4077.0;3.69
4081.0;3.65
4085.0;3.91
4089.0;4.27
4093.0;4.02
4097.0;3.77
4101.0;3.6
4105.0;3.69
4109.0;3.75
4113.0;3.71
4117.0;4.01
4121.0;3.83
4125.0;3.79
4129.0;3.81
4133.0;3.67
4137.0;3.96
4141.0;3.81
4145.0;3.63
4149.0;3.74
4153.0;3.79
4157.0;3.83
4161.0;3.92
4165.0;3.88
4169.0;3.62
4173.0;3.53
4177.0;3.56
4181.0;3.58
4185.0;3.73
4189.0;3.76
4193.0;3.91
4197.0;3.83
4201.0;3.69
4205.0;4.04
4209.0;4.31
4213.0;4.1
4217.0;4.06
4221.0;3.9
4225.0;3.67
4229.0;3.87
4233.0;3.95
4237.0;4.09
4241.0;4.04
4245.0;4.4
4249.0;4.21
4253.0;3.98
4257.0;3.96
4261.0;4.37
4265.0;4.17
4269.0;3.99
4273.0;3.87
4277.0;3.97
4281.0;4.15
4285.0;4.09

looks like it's 1.9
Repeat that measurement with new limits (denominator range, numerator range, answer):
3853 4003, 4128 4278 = 1.91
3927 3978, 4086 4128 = 2.11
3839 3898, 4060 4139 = 2.06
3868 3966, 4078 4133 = 1.93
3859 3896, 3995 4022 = 1.95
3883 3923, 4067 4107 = 1.69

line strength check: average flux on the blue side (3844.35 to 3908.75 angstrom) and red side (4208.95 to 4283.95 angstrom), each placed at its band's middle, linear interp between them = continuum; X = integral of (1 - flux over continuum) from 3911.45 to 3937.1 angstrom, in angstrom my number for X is 4.49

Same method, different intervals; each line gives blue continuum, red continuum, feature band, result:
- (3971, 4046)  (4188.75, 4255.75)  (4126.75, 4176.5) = 1.11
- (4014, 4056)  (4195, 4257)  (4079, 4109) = 0.52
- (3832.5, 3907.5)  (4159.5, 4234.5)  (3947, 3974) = 3.84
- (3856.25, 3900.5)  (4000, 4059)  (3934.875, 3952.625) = 4.57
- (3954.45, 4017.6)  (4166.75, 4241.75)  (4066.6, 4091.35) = -2.83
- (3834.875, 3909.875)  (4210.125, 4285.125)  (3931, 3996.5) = 5.22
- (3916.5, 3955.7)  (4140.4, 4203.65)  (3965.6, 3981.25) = 1.52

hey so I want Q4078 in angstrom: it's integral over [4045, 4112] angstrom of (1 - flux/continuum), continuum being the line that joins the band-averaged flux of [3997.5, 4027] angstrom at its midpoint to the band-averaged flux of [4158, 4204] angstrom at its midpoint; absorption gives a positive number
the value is 1.5 angstrom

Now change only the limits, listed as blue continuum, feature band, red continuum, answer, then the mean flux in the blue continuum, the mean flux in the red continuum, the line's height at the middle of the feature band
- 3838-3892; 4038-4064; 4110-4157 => -3.8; 1.97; 3.8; 3.24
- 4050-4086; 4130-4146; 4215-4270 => 0.1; 3.63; 4.05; 3.8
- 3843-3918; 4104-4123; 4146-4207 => -2.1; 2.19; 3.76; 3.43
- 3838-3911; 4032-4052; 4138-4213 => -4.5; 2.12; 3.8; 3.05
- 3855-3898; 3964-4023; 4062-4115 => -3.1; 2.09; 3.72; 2.99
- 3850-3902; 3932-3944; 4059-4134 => 5.3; 2.12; 3.74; 2.57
